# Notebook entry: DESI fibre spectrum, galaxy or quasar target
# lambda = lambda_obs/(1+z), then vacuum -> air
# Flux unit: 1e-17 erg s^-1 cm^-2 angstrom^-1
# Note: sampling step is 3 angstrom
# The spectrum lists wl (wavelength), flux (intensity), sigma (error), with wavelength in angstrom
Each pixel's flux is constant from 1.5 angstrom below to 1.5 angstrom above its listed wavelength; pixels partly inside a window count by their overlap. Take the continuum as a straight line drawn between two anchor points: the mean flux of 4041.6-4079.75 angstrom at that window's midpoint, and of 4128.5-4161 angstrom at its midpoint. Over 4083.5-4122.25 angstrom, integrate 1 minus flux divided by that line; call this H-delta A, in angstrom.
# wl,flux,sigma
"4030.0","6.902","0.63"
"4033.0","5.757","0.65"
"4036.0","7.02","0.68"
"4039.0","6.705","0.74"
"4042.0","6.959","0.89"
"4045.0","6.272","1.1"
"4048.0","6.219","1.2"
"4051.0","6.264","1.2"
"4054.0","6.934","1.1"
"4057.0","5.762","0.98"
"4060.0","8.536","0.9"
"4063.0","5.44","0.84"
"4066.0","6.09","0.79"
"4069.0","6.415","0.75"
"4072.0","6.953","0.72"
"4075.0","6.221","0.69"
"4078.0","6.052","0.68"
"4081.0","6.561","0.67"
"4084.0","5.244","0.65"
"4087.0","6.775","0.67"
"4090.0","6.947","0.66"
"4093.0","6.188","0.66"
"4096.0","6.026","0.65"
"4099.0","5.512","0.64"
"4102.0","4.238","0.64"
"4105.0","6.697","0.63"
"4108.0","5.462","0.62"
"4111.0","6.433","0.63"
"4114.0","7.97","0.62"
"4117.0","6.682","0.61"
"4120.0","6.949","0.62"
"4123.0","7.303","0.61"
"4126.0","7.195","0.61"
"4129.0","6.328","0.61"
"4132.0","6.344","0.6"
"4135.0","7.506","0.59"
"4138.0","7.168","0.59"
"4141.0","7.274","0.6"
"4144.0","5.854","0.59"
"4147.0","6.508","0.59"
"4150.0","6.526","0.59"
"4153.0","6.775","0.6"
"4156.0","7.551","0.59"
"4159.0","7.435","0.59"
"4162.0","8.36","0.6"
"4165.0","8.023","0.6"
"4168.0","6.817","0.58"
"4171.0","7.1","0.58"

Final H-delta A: 2.2 angstrom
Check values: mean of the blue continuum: 6.46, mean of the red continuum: 6.88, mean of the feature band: 6.29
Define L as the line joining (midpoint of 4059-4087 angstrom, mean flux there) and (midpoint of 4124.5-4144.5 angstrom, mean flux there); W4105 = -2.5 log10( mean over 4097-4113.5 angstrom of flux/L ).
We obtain 0.142 mag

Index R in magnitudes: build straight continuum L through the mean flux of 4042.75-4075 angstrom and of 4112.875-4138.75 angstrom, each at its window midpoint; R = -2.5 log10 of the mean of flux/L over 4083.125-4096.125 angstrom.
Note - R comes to 0.07 mag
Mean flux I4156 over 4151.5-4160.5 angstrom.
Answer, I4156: 7.25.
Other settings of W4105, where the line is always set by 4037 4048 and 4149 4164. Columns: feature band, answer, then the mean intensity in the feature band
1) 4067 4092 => 0.08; 6.39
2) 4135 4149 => 0.08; 6.78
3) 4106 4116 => 0.07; 6.63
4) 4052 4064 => 0.00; 6.7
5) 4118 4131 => 0.04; 6.91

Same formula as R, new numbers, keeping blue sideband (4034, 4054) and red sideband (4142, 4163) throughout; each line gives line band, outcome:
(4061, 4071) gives 0.085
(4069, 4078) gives 0.036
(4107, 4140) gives -0.001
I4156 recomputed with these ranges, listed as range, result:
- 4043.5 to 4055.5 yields 6.42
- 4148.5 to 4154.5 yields 6.65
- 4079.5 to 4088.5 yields 6.19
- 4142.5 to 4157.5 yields 6.64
